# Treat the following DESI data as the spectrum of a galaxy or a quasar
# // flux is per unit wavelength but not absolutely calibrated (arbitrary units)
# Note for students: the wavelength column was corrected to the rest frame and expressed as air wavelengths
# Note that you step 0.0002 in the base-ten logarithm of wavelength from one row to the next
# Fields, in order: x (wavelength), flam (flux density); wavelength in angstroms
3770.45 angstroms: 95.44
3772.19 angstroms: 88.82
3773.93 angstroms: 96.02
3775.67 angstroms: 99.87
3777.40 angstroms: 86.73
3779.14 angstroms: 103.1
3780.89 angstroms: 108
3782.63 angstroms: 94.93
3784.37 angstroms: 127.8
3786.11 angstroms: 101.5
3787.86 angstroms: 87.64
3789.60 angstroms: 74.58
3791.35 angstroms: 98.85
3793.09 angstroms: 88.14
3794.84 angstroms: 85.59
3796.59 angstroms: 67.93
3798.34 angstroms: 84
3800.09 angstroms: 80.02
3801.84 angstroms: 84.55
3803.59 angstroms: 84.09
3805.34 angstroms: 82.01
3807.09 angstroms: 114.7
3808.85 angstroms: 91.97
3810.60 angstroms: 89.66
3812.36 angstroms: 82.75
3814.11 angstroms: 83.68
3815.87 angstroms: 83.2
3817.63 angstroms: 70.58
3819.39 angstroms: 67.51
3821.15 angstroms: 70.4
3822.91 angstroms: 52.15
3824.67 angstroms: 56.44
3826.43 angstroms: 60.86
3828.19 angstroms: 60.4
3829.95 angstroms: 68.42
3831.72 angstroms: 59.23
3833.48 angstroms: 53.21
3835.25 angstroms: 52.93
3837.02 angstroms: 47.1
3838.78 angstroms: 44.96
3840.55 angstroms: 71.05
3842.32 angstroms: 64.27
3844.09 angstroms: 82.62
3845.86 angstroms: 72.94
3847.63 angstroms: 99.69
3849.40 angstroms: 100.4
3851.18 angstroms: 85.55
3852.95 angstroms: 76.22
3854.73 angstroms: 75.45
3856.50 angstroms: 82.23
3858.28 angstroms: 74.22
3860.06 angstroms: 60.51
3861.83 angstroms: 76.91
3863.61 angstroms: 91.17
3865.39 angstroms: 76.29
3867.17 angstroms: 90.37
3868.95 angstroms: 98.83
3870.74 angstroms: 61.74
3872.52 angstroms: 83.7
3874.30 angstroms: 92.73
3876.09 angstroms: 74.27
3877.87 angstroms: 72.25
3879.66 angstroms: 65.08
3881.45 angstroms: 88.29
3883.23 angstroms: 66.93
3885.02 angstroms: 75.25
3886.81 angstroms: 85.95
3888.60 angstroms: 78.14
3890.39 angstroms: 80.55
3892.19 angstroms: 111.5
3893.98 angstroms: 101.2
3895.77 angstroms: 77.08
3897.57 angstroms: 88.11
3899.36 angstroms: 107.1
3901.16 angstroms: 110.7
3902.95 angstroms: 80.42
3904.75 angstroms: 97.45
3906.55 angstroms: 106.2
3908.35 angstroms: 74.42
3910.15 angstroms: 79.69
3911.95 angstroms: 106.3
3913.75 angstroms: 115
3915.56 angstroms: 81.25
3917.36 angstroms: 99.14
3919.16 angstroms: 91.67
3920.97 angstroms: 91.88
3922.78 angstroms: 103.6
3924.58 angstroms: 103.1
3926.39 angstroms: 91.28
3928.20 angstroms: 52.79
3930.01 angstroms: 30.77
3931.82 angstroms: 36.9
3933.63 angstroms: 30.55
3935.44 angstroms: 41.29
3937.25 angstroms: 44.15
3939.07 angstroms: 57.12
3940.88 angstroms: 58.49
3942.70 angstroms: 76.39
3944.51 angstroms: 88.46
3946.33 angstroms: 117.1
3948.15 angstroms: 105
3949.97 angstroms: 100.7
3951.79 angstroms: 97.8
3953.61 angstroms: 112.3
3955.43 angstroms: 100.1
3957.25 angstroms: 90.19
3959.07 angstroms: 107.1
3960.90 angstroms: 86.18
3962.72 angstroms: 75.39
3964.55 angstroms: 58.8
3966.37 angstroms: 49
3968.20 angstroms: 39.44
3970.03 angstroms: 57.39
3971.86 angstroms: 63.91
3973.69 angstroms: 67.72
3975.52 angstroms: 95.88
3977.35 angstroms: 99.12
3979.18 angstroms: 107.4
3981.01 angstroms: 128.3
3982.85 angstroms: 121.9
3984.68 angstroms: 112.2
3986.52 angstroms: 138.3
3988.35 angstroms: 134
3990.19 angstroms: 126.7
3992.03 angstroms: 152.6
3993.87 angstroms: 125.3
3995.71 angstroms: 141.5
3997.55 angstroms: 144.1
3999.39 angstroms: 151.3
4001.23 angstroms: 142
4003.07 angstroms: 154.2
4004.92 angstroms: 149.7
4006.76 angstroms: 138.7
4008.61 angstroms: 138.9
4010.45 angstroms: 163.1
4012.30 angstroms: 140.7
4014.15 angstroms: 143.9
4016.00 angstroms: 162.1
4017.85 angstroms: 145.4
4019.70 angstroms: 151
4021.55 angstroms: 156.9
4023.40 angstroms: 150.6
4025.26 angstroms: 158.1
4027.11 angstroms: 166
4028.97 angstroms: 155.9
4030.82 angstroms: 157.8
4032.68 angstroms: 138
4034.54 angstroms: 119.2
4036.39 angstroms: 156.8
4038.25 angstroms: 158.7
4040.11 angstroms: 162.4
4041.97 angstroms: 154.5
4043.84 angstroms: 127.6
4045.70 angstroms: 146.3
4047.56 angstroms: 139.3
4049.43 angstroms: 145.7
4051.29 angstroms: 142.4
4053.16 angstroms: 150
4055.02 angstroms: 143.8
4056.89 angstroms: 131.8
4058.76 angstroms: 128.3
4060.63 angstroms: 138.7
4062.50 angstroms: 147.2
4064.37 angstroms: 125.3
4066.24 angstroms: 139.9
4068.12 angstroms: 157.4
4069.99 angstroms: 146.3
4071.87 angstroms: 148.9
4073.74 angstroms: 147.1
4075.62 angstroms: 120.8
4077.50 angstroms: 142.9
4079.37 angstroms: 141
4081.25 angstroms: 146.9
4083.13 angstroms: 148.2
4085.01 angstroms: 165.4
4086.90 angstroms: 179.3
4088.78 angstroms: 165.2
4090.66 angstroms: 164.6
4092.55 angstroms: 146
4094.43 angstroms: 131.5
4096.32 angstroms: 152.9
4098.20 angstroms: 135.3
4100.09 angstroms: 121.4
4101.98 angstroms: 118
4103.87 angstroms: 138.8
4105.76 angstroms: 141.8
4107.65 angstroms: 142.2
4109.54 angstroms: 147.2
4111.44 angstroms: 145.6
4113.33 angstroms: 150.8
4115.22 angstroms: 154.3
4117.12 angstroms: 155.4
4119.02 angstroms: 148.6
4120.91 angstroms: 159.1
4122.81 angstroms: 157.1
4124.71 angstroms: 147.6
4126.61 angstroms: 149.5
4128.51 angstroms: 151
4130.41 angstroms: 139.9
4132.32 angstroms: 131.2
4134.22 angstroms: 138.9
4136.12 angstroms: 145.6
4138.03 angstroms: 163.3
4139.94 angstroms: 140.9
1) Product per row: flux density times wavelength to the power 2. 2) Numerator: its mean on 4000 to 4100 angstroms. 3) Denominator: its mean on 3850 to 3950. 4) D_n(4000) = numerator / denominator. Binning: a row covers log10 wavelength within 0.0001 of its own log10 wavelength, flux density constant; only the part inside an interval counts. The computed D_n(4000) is 1.95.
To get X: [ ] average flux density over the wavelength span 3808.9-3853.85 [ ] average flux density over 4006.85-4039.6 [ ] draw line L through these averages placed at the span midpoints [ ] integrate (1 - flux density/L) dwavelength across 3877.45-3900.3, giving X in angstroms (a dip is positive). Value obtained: 2.4 angstroms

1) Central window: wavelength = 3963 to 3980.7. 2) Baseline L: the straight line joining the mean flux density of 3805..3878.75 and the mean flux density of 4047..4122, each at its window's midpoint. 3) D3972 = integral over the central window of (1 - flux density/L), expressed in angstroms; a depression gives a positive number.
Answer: 6.2 angstroms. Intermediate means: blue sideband 75.1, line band 73.1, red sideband 145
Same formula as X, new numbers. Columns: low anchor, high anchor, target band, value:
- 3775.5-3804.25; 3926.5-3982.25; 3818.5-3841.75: 7.7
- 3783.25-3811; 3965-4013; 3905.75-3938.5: 9.6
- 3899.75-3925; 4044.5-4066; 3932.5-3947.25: 5.8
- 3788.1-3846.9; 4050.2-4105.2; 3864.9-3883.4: 1.9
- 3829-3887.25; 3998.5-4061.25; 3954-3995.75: 8.9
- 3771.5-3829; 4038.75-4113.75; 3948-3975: 8.8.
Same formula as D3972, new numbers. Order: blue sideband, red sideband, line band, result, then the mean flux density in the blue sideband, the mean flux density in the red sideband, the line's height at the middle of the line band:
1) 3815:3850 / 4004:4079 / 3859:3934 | 5.6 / 66.7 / 146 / 90.9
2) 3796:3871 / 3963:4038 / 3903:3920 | 1.0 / 75.3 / 128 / 99.7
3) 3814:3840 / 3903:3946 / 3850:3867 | -3.1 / 61.5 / 77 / 66.5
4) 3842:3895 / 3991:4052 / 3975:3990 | 1.5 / 81.7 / 148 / 131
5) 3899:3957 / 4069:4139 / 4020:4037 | -4.4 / 83.9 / 147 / 120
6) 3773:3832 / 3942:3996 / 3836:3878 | 5.5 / 83.9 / 98.9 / 88.8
